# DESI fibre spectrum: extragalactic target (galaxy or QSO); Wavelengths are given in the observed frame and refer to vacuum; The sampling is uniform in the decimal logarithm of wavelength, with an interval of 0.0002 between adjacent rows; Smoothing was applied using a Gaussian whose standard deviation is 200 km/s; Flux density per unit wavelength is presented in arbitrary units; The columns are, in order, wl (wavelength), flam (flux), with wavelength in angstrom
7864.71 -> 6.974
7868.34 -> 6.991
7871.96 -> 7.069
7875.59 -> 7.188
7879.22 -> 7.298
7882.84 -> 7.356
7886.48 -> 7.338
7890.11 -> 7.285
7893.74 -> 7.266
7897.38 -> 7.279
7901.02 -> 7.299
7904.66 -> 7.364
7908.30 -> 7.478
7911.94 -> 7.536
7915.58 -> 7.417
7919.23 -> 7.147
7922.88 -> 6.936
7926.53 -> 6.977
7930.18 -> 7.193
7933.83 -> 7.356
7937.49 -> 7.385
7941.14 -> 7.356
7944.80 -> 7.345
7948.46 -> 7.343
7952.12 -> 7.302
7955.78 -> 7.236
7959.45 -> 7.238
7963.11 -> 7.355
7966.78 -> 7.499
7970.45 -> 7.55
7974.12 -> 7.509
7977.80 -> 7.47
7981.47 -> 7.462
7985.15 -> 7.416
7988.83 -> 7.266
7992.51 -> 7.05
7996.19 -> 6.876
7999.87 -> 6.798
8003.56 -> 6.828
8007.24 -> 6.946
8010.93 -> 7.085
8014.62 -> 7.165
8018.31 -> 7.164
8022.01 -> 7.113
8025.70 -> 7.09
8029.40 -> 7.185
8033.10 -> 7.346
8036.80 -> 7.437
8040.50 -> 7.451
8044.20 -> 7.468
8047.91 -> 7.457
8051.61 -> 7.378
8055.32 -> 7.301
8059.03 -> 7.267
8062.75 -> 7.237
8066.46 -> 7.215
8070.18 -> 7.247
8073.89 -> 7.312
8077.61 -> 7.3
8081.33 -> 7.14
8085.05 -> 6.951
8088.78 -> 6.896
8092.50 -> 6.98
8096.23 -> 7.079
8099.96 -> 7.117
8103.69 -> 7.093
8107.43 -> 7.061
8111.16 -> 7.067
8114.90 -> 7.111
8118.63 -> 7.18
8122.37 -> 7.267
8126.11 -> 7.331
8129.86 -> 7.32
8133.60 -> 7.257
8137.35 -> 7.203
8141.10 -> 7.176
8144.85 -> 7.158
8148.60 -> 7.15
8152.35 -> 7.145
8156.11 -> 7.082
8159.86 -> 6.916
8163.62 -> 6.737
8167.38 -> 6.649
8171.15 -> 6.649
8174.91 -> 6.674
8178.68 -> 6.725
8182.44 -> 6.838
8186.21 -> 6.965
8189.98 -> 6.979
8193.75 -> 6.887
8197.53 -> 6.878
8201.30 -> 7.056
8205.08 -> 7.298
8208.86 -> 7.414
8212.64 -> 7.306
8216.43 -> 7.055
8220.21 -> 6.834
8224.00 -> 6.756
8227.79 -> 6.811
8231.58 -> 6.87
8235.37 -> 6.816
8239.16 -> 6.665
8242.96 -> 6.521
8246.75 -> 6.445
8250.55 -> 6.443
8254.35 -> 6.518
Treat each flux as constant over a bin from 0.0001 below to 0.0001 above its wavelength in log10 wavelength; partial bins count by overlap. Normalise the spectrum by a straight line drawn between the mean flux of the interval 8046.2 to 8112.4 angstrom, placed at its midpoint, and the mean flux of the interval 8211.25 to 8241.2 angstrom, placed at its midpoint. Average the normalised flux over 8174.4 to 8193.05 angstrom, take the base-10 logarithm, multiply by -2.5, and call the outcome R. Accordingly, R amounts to 0.017 mag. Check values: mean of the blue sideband 7.17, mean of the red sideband 6.88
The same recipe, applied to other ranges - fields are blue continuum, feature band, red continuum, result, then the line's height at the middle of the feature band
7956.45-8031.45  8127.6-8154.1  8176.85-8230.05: -0.023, 7.05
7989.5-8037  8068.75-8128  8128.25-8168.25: -0.008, 7.08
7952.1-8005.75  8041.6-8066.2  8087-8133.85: -0.024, 7.18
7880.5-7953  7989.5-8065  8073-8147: 0.004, 7.21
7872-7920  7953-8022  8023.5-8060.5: 0.017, 7.33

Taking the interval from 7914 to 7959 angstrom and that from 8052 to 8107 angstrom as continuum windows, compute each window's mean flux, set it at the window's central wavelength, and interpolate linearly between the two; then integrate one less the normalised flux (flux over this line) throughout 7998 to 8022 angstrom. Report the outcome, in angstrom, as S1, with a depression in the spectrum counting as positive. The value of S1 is 0.6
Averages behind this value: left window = 7.25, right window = 7.15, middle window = 7.01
